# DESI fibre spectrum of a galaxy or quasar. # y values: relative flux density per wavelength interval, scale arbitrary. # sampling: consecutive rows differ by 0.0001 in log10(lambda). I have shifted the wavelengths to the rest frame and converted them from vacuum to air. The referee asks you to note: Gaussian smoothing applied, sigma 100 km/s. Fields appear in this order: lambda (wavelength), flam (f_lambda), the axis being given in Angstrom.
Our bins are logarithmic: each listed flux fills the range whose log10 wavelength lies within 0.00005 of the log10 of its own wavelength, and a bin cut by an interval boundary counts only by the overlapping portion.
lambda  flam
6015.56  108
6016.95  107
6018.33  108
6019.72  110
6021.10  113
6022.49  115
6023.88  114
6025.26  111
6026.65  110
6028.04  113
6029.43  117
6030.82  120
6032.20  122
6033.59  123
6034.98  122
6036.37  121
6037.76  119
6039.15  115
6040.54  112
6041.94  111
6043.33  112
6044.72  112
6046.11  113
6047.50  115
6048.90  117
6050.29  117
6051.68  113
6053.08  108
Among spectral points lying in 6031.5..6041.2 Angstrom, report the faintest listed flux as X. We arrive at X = 112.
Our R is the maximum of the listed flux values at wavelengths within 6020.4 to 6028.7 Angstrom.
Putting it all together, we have 115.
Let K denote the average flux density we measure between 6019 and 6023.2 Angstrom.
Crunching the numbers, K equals 113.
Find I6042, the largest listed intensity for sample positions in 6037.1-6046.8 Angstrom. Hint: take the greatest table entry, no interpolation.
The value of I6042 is 119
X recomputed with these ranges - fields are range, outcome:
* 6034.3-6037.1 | 121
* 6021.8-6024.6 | 114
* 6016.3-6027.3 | 107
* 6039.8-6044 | 111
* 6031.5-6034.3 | 122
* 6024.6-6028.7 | 110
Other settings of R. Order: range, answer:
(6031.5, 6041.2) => 123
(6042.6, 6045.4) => 112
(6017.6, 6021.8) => 113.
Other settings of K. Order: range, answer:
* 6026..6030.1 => 113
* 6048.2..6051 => 117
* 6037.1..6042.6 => 114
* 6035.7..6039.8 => 118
